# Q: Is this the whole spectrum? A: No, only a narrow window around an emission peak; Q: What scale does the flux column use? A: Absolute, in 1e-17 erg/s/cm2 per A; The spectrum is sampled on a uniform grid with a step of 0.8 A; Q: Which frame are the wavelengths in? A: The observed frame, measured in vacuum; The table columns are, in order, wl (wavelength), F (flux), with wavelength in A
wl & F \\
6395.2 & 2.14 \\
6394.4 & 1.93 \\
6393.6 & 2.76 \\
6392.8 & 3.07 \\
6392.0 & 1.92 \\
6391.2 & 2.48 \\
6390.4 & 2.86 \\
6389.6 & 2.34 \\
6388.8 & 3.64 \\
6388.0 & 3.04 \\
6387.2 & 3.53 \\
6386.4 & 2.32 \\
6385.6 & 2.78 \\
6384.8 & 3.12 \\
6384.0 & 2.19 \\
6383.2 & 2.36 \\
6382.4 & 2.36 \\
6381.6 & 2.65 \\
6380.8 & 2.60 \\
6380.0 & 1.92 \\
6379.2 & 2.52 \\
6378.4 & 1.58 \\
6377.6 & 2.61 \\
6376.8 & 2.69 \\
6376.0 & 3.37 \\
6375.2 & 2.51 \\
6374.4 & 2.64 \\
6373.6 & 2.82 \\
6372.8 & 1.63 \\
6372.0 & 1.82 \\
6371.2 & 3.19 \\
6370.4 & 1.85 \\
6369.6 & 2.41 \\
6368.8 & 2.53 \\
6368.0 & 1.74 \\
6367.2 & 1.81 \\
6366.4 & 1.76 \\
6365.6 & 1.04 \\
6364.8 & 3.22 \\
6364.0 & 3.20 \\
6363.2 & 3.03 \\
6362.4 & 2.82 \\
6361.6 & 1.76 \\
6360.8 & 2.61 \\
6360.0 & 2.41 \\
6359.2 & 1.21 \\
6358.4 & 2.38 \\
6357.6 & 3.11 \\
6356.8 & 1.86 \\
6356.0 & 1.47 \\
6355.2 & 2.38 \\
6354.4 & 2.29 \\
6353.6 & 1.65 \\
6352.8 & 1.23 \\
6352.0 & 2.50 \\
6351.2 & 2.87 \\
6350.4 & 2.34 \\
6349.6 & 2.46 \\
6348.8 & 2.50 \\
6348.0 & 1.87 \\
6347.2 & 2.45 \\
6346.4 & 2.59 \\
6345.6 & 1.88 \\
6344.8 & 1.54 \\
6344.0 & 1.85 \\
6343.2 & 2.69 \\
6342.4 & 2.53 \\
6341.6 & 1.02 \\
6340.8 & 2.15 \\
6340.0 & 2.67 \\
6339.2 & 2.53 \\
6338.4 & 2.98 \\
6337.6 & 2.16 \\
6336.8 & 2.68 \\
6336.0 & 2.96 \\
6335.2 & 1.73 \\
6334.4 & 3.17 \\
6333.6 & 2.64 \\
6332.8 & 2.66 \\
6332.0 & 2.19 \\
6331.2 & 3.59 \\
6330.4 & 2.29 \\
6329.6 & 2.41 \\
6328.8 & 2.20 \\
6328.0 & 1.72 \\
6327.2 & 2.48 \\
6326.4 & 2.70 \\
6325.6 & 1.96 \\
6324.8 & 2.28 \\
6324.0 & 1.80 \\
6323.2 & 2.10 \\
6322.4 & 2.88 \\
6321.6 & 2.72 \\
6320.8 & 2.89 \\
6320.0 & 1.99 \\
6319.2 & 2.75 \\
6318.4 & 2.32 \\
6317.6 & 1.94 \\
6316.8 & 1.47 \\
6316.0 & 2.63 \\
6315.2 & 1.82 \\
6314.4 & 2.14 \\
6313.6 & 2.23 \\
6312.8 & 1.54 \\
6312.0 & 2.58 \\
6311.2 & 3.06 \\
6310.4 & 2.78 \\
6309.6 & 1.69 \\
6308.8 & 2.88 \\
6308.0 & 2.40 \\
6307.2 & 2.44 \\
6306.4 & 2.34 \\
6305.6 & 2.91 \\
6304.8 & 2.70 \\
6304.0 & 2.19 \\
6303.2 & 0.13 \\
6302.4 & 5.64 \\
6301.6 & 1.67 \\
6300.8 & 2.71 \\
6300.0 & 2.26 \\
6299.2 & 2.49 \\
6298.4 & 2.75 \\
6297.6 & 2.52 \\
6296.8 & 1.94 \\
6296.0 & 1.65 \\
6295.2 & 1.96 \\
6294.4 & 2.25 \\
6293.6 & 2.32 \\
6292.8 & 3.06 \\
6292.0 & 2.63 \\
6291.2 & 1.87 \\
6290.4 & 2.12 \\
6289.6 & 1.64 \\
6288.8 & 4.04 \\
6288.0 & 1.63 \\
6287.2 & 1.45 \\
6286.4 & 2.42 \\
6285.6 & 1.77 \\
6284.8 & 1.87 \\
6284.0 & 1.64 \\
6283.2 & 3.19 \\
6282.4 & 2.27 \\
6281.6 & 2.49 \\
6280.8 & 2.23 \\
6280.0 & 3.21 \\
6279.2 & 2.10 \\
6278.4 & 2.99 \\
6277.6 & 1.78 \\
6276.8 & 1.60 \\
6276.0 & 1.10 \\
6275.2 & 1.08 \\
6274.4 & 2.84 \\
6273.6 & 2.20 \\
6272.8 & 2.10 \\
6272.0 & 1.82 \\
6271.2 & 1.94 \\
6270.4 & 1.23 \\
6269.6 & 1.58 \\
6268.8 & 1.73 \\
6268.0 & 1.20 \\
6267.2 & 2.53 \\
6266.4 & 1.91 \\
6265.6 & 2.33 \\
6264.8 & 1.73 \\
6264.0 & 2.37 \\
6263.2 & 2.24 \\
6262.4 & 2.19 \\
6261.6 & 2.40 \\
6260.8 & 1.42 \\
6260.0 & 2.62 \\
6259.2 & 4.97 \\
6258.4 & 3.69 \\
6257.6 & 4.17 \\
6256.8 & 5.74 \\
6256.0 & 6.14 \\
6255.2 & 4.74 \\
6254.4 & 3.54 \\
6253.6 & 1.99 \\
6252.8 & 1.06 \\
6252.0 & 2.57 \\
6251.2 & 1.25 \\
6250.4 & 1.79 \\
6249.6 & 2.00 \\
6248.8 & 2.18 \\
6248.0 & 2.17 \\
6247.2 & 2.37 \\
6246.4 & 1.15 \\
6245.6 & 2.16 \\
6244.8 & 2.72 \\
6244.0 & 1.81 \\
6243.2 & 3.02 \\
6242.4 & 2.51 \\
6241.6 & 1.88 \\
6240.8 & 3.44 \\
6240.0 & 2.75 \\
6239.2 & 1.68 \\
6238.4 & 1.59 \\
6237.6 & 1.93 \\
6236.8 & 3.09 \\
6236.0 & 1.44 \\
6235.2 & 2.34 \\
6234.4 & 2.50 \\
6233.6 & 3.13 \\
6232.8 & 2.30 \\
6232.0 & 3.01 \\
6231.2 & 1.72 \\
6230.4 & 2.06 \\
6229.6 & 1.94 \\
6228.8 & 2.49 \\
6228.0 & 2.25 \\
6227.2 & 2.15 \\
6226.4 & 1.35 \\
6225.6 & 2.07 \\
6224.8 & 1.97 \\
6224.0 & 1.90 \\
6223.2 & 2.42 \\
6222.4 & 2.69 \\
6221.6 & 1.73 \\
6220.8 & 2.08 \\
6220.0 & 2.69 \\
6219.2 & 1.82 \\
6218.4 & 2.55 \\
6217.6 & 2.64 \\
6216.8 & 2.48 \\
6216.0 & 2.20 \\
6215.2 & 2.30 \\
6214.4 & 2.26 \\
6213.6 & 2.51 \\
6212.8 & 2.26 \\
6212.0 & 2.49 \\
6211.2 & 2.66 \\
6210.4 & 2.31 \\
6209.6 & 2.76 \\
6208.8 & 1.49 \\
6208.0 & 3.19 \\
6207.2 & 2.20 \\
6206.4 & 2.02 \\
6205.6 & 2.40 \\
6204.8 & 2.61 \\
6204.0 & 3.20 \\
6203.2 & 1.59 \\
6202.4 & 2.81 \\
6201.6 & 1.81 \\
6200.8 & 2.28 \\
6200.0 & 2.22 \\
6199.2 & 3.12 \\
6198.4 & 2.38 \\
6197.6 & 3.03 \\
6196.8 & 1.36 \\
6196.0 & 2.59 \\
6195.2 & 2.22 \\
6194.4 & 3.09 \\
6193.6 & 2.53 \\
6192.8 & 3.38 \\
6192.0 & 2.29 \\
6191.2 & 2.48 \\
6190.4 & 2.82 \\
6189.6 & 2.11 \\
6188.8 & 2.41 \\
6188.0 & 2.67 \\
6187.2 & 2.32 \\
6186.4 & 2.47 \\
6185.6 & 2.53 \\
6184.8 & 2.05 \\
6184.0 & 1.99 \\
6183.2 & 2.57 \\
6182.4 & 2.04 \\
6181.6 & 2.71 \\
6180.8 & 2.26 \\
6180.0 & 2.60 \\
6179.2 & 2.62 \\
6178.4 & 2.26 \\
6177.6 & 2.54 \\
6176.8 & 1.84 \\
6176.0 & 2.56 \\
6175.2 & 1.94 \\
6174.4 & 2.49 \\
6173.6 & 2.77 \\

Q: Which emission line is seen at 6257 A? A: Hbeta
